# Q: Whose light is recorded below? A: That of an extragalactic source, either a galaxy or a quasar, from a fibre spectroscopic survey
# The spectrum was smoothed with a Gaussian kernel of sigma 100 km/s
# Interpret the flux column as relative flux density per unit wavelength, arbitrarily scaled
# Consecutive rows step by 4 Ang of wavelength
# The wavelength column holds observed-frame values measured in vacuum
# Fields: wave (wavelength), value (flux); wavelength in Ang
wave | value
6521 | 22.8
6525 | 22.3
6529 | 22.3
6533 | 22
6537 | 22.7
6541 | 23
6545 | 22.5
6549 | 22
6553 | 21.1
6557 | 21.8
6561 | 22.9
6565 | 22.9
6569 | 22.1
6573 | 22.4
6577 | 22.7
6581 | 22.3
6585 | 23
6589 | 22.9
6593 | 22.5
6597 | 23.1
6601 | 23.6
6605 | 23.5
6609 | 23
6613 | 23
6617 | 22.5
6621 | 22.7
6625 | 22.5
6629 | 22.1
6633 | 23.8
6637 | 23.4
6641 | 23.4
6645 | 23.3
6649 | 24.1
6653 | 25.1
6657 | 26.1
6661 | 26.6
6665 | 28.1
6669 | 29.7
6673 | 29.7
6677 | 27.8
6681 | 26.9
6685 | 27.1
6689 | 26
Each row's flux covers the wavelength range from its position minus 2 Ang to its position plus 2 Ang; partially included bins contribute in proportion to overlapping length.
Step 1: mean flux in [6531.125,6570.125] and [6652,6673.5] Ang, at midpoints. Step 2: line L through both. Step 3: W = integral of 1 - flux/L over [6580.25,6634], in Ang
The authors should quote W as 4.4 Ang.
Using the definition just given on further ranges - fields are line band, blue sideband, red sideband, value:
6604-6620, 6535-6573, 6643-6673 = 1.1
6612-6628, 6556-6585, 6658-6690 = 1.5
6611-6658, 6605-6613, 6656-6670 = 3.3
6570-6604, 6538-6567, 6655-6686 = 1.6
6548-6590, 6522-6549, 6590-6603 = 0.8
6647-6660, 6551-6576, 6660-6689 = 0.8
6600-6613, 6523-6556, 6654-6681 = 1.0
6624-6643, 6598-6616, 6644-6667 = 1.1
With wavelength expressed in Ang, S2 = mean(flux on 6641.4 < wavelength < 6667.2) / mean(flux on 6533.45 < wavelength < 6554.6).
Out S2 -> 1.1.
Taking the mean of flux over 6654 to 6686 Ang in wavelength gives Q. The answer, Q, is 27.7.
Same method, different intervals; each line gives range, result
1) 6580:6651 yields 23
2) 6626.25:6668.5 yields 24.7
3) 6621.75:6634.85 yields 22.8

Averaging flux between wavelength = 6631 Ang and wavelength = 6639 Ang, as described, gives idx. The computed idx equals 23.6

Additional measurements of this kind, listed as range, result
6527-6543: 22.5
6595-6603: 23.4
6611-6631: 22.6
